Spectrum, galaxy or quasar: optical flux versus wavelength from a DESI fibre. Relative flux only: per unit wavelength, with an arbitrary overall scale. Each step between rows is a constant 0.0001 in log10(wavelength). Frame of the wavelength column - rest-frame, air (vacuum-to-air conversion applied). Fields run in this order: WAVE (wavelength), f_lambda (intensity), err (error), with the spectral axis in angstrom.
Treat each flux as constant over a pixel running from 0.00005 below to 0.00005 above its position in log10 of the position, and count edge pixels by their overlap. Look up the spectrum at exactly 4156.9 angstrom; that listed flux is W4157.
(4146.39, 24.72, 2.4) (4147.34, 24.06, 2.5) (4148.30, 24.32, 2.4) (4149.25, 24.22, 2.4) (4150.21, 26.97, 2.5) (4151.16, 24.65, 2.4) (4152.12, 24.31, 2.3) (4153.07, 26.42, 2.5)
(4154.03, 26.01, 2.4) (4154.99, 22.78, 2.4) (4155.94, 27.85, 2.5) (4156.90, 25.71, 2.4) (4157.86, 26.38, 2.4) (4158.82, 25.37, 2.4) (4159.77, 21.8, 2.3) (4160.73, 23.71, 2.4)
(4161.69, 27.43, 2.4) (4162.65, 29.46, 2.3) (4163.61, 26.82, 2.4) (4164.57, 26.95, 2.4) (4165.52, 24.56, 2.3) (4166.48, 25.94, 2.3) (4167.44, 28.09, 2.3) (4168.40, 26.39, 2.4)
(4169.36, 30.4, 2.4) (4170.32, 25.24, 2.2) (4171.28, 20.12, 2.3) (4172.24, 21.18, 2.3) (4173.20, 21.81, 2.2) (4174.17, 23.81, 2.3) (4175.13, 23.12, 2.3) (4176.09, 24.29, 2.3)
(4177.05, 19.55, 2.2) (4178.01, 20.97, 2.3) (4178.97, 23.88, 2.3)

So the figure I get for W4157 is 25.71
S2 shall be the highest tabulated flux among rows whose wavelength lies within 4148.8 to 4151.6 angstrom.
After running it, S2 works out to 26.97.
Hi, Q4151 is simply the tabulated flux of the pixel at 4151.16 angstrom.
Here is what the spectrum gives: 24.65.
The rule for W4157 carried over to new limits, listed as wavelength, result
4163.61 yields 26.82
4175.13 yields 23.12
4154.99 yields 22.78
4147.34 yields 24.06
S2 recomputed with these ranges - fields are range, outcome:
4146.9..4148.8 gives 24.32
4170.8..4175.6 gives 23.81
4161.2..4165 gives 29.46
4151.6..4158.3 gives 27.85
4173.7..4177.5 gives 24.29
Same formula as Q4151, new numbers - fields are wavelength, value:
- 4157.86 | 26.38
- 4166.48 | 25.94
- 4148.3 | 24.32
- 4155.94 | 27.85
